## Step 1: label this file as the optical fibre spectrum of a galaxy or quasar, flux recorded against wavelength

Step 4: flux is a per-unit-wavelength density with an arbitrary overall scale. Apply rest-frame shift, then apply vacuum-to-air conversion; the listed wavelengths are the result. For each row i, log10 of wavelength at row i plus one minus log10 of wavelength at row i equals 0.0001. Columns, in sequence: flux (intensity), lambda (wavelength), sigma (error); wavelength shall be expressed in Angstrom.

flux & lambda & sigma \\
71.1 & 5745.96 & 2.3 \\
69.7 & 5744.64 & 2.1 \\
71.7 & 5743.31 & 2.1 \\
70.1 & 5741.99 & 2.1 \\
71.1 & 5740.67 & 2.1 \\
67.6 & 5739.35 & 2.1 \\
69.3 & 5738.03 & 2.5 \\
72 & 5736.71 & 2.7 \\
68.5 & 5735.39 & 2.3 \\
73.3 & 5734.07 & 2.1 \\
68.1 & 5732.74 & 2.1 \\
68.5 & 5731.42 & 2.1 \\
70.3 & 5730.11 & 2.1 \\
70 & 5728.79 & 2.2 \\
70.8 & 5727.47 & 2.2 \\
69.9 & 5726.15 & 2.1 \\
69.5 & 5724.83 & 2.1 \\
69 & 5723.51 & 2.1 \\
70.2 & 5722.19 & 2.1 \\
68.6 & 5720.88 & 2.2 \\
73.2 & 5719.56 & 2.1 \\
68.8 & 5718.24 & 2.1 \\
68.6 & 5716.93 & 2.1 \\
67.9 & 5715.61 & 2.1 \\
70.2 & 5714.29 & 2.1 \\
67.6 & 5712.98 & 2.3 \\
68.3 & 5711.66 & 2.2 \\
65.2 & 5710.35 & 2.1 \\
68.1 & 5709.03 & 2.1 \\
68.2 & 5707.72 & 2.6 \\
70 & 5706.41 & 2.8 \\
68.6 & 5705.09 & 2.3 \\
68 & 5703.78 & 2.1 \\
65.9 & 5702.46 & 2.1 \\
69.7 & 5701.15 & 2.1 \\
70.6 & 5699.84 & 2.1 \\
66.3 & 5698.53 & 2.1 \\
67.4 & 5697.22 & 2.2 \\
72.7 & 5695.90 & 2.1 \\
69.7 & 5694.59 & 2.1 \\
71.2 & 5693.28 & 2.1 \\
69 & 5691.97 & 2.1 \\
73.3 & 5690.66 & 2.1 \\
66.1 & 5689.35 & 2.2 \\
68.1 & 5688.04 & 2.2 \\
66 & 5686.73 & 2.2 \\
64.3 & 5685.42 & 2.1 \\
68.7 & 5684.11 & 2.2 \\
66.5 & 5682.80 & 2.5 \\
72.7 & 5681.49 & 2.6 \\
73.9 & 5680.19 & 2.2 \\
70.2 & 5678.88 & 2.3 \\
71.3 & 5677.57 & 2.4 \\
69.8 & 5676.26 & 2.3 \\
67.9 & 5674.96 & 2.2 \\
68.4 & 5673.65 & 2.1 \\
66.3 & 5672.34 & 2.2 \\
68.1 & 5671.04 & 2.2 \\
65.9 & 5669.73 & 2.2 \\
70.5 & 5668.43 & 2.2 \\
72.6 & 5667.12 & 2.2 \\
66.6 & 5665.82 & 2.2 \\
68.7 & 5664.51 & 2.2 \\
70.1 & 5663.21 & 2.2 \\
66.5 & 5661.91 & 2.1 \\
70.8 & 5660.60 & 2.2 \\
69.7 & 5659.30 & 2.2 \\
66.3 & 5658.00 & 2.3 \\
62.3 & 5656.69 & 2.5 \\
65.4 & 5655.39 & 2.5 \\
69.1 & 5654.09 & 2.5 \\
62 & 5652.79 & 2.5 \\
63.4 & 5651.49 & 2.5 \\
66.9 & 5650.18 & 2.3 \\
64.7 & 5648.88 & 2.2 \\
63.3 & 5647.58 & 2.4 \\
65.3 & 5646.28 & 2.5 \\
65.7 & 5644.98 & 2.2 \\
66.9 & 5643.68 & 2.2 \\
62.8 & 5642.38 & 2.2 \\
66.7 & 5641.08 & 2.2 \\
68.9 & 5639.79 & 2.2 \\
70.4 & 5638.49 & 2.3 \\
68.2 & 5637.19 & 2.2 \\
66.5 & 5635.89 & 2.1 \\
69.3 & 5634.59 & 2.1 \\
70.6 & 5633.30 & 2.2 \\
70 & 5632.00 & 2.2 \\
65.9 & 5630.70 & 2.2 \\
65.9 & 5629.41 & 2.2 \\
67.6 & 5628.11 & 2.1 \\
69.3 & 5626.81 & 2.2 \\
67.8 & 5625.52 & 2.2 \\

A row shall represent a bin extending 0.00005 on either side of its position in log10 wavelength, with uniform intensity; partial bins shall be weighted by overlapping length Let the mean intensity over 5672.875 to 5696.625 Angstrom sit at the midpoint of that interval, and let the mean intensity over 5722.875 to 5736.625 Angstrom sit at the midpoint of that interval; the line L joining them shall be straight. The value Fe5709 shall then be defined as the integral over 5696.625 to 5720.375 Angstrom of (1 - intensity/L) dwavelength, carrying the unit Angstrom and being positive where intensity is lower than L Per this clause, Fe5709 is 0.4 Angstrom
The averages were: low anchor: 69.4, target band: 68.5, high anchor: 69.9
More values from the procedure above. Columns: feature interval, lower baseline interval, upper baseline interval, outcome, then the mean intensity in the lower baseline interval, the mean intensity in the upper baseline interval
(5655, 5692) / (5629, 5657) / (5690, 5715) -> -0.4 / 66.4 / 68.9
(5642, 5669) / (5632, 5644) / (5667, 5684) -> 0.8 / 68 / 69.4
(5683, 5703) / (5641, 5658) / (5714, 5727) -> -0.2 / 64.9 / 69.6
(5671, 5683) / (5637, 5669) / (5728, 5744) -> -0.3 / 66.9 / 70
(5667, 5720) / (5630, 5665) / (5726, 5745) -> -0.2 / 66.9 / 70.1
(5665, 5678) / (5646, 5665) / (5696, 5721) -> -0.3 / 66.3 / 68.6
